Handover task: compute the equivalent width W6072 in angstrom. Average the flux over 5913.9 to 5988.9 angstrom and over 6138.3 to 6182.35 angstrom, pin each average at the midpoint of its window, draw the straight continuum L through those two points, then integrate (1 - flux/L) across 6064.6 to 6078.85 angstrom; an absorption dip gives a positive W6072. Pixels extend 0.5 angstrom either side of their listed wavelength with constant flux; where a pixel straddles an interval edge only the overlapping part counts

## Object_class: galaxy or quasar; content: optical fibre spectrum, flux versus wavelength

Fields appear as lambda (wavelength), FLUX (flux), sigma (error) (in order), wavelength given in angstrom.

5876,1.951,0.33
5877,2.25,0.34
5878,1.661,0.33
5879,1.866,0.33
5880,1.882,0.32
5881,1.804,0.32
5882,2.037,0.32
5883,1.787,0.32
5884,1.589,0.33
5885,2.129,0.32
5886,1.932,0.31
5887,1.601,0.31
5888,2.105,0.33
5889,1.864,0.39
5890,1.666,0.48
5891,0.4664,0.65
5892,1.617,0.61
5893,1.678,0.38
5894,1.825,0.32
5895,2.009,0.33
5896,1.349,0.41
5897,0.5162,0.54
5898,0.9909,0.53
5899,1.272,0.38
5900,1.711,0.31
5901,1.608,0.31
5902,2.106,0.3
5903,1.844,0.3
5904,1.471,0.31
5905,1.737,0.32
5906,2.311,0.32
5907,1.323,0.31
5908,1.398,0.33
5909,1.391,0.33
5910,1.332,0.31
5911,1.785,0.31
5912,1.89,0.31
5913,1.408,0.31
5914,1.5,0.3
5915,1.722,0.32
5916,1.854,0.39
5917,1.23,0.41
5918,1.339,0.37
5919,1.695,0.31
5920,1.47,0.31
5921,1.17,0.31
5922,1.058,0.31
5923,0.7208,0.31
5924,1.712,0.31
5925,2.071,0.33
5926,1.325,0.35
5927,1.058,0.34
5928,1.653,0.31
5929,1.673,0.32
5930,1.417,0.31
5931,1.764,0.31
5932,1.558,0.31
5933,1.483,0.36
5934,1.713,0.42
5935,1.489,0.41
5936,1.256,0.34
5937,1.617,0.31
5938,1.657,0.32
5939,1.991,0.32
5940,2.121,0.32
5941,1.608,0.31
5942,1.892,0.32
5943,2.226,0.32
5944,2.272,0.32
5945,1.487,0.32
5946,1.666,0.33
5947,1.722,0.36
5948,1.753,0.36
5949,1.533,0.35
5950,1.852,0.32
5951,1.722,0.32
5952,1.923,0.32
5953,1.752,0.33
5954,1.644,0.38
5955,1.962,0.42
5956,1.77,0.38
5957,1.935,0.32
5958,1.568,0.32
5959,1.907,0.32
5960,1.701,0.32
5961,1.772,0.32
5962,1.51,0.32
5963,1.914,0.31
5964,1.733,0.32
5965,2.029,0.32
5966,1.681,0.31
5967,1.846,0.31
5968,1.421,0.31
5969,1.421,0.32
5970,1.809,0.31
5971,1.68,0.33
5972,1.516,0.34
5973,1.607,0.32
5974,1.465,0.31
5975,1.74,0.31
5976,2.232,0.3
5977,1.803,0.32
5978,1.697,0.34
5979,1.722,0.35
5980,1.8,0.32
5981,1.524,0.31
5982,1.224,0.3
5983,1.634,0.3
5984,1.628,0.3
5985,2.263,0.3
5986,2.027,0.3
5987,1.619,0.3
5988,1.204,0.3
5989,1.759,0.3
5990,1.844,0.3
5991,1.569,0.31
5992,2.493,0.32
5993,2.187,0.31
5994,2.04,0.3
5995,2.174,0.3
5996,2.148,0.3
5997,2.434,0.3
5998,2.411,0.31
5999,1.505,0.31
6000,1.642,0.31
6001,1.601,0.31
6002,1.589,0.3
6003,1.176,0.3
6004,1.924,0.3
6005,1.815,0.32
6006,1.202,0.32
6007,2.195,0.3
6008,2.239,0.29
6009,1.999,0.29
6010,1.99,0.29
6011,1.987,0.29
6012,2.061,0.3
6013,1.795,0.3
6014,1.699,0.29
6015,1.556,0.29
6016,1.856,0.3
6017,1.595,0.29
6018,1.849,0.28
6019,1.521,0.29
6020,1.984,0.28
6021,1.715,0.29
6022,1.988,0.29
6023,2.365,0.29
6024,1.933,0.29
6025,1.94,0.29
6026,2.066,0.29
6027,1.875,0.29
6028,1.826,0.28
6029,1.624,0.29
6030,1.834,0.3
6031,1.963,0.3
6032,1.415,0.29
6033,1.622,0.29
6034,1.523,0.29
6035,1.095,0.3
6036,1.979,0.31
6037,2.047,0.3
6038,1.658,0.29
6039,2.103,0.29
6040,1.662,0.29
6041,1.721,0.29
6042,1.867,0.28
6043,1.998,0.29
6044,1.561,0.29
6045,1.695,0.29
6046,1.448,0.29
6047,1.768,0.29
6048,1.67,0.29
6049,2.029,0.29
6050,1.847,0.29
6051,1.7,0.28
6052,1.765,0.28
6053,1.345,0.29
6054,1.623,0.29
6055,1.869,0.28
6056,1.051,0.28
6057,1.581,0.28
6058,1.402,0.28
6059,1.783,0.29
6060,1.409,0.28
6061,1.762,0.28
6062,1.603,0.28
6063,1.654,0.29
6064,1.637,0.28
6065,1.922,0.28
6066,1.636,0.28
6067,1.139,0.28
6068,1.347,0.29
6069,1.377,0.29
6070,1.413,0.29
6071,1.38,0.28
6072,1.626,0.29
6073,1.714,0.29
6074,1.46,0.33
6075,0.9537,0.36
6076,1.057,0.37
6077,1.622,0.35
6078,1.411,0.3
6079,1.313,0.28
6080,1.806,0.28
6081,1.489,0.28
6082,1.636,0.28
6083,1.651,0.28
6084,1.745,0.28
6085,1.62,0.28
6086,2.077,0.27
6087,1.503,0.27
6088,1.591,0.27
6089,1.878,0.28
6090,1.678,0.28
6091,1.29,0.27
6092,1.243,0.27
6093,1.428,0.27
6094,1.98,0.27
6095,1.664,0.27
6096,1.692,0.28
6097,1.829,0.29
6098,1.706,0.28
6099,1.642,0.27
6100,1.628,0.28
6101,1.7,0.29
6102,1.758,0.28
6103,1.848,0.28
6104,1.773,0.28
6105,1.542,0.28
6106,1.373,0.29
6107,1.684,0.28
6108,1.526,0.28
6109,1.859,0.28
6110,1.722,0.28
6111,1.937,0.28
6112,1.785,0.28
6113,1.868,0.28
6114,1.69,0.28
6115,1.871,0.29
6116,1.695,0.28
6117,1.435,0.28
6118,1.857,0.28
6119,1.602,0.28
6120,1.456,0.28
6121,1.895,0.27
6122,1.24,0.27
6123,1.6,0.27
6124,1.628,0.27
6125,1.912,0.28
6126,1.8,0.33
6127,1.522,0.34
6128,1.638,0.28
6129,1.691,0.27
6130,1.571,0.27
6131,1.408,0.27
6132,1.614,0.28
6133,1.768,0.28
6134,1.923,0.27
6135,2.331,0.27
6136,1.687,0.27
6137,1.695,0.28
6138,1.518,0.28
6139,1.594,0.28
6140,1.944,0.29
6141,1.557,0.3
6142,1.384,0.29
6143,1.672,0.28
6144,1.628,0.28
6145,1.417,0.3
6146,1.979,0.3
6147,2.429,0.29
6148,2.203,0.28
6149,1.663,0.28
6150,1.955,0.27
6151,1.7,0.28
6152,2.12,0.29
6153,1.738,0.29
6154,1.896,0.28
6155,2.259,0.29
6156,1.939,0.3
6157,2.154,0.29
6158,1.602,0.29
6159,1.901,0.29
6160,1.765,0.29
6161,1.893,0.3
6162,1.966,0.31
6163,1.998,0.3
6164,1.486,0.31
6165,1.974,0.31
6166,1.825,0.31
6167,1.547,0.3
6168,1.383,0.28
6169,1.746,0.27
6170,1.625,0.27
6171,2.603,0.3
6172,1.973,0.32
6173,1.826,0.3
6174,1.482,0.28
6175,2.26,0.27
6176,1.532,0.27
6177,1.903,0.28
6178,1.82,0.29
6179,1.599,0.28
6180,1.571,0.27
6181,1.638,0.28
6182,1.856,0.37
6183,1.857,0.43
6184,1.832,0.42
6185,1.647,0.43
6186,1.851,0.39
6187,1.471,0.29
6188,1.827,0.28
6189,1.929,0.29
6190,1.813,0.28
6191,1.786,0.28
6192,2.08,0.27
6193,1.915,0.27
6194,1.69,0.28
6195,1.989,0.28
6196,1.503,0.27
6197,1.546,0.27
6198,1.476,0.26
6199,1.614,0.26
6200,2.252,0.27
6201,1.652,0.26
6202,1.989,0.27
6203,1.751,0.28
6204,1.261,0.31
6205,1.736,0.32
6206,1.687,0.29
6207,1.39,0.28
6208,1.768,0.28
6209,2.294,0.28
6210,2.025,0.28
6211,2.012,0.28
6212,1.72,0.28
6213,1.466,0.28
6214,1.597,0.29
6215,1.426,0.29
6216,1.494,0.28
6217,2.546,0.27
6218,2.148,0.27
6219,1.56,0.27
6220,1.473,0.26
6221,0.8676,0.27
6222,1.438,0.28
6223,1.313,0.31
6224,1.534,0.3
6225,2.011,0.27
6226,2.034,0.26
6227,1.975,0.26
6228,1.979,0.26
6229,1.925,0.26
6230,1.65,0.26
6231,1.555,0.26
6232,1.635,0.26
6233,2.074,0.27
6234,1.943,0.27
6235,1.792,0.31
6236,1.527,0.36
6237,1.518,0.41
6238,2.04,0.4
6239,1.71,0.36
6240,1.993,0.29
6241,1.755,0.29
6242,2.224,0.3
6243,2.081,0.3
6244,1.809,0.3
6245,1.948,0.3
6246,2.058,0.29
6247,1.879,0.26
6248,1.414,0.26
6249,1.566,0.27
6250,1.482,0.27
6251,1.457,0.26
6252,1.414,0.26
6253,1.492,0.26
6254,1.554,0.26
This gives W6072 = 2.6 angstrom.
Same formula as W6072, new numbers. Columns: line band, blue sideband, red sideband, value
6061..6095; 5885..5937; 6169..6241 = 2.45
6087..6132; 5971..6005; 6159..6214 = 3.14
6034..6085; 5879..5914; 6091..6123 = 1.83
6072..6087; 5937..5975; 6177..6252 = 1.82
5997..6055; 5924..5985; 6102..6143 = -3.00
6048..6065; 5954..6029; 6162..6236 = 1.46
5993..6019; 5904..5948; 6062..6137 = -3.95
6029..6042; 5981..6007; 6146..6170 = 0.73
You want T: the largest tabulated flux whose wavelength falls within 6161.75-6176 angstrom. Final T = 2.603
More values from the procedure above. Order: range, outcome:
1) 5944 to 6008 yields 2.493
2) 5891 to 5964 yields 2.311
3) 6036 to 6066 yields 2.103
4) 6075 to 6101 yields 2.077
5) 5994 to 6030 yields 2.434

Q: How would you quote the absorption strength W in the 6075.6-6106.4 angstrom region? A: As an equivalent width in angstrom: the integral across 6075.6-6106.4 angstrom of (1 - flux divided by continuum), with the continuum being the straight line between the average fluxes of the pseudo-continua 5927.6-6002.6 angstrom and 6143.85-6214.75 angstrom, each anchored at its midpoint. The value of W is 2.9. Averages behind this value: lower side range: 1.76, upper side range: 1.81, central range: 1.62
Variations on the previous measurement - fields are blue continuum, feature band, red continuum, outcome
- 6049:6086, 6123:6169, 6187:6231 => -3.4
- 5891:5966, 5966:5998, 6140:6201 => -2.6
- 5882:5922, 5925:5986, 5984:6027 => 0.8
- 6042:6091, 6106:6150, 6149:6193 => 0.3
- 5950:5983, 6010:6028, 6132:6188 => -1.3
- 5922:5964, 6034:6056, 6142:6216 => 0.2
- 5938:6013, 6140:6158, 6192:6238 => -1.1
